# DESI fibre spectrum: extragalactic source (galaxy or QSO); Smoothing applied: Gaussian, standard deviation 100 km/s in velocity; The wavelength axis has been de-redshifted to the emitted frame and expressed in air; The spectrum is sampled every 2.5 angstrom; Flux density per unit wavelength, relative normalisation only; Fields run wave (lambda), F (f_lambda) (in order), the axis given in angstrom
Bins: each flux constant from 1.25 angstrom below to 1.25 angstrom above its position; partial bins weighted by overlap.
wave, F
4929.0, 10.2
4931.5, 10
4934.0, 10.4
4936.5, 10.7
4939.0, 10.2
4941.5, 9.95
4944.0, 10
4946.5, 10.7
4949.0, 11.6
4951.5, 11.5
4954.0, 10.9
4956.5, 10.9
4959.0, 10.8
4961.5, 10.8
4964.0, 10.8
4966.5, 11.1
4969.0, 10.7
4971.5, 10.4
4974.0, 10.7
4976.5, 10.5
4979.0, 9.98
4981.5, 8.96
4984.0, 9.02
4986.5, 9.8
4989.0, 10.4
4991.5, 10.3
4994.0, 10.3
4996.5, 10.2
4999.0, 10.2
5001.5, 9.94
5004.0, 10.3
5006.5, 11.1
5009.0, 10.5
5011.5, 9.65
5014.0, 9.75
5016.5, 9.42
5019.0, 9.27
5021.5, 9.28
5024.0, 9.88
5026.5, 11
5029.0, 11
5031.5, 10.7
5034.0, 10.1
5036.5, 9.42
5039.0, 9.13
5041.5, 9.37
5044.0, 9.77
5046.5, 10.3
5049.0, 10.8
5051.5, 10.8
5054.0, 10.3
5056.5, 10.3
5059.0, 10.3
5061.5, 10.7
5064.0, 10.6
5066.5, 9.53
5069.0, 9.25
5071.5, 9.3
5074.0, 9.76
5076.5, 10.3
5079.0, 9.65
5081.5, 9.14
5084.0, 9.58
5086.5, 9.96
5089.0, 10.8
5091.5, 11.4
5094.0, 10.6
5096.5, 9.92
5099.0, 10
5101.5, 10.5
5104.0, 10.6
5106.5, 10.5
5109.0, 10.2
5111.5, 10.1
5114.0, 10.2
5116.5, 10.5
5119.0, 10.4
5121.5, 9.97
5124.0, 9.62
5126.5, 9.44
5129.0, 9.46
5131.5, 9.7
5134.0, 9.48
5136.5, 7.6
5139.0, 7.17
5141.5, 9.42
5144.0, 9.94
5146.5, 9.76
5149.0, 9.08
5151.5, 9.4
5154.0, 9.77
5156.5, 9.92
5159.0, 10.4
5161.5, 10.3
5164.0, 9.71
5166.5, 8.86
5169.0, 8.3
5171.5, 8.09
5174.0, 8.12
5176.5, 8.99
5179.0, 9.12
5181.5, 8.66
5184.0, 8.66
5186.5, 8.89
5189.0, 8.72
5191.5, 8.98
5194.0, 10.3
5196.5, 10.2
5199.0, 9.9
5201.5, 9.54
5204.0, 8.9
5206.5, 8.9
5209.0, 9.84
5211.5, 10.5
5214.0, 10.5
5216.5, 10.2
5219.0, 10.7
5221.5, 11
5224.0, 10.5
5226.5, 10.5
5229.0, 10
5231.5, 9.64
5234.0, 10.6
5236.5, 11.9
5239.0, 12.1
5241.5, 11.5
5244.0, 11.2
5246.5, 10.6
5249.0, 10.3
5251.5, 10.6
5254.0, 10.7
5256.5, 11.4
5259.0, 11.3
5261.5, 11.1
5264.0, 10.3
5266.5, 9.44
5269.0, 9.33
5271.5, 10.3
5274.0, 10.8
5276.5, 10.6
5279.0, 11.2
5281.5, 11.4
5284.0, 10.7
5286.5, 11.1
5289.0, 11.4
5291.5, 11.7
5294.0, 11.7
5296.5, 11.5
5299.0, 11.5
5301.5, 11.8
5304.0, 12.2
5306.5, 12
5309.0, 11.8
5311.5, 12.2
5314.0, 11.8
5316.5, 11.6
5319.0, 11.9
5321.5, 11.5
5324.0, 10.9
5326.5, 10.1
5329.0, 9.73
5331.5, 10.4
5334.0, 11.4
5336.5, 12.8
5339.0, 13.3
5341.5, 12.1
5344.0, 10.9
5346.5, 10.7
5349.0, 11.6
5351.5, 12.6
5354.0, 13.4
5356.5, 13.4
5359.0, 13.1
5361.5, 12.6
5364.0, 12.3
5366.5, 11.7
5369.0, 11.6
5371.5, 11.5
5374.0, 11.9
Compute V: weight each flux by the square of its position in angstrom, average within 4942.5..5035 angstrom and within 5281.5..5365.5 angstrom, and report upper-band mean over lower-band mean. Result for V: 1.3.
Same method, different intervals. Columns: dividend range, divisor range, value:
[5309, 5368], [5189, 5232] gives 1.24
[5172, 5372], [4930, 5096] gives 1.18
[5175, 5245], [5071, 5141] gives 1.06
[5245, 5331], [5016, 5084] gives 1.22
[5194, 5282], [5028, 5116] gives 1.10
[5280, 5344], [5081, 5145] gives 1.26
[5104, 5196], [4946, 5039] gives 0.97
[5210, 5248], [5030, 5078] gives 1.15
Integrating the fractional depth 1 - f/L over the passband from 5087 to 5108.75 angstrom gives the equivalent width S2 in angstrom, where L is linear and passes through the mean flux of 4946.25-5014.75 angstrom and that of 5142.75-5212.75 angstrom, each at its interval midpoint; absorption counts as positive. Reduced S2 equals -1.6 angstrom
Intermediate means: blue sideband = 10.4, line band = 10.5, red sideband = 9.35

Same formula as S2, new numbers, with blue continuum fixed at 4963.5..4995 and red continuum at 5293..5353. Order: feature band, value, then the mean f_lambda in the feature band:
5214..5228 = 0.78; 10.6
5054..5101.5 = 2.37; 10.1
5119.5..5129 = 0.96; 9.71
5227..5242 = 0.44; 10.9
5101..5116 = 0.53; 10.3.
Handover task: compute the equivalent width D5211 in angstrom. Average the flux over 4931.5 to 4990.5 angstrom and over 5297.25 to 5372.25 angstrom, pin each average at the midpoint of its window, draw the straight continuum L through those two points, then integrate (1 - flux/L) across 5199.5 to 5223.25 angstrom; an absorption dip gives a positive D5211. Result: 2.8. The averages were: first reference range 10.5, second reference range 11.8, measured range 10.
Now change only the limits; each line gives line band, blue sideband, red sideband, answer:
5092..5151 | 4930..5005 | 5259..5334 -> 5.3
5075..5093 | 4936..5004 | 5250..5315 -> 0.9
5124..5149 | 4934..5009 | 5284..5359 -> 4.3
